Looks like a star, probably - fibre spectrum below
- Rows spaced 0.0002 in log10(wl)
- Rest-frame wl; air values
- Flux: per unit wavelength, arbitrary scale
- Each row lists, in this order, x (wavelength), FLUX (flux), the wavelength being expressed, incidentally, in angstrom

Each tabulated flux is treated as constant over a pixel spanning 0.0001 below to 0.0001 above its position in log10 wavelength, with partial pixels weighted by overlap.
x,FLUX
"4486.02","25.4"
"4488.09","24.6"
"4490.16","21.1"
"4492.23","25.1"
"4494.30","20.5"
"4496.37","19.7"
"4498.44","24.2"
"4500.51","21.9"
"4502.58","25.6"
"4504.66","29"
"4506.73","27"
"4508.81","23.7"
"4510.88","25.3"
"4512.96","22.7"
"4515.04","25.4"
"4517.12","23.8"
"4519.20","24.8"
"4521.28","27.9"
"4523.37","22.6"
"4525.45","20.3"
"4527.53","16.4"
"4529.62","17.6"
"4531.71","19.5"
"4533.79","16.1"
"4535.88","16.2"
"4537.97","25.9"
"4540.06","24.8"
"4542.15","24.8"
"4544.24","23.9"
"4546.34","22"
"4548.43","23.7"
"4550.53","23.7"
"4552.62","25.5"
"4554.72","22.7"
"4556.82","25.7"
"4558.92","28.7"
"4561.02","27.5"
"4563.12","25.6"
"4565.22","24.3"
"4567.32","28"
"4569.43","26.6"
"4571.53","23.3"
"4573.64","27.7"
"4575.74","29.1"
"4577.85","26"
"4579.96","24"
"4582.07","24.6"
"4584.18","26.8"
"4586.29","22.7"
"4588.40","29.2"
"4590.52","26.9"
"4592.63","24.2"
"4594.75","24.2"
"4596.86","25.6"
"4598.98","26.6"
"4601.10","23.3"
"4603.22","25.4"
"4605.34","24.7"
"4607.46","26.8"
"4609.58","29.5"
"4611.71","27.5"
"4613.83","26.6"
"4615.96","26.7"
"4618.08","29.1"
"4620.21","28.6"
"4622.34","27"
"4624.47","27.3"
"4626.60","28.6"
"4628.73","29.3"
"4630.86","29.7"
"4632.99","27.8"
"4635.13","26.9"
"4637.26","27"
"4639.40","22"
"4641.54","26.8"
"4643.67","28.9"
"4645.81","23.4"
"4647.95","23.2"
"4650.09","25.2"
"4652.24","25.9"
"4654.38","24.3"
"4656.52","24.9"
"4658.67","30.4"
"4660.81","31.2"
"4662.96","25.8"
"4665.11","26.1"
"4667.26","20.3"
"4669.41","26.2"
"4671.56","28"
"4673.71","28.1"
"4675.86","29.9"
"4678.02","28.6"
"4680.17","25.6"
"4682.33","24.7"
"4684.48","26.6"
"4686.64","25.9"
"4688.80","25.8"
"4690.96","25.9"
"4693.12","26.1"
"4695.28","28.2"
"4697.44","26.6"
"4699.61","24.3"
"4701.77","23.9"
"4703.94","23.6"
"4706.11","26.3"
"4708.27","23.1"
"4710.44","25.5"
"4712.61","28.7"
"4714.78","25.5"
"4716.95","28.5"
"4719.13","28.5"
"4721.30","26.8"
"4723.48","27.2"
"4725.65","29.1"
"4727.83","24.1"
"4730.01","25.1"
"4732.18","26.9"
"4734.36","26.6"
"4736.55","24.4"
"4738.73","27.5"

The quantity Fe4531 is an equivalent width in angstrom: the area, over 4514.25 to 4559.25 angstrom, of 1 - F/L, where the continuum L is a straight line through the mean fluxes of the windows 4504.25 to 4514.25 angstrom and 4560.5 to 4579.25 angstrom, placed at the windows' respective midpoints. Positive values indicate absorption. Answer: 5.4 angstrom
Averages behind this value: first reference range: 25.3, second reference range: 26.4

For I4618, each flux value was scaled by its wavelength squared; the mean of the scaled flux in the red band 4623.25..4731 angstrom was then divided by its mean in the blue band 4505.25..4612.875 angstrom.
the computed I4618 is 1.1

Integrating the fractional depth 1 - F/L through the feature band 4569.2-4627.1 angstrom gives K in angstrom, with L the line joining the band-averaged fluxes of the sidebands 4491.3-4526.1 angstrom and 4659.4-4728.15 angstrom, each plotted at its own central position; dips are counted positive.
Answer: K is -2.5 angstrom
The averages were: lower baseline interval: 24.1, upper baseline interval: 26.4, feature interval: 26.4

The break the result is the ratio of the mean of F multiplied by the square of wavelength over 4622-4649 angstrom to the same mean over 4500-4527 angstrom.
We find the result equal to 1.2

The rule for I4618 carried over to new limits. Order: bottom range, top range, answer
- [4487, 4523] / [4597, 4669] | 1.16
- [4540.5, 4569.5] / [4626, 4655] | 1.09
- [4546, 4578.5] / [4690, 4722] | 1.08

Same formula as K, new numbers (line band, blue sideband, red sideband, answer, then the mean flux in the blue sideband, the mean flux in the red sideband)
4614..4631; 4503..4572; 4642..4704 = -1.9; 23.8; 26.2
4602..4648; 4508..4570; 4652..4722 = -3.4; 23.5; 26.4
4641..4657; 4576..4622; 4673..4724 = 0.6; 26.2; 26.4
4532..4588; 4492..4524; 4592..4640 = 2.0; 24.3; 26.8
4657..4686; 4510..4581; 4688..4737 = -1.6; 23.9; 26.1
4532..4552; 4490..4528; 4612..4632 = 2.2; 23.7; 28.1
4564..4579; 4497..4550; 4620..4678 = -1.2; 23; 26.8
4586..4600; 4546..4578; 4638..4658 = -0.2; 25.7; 25.1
